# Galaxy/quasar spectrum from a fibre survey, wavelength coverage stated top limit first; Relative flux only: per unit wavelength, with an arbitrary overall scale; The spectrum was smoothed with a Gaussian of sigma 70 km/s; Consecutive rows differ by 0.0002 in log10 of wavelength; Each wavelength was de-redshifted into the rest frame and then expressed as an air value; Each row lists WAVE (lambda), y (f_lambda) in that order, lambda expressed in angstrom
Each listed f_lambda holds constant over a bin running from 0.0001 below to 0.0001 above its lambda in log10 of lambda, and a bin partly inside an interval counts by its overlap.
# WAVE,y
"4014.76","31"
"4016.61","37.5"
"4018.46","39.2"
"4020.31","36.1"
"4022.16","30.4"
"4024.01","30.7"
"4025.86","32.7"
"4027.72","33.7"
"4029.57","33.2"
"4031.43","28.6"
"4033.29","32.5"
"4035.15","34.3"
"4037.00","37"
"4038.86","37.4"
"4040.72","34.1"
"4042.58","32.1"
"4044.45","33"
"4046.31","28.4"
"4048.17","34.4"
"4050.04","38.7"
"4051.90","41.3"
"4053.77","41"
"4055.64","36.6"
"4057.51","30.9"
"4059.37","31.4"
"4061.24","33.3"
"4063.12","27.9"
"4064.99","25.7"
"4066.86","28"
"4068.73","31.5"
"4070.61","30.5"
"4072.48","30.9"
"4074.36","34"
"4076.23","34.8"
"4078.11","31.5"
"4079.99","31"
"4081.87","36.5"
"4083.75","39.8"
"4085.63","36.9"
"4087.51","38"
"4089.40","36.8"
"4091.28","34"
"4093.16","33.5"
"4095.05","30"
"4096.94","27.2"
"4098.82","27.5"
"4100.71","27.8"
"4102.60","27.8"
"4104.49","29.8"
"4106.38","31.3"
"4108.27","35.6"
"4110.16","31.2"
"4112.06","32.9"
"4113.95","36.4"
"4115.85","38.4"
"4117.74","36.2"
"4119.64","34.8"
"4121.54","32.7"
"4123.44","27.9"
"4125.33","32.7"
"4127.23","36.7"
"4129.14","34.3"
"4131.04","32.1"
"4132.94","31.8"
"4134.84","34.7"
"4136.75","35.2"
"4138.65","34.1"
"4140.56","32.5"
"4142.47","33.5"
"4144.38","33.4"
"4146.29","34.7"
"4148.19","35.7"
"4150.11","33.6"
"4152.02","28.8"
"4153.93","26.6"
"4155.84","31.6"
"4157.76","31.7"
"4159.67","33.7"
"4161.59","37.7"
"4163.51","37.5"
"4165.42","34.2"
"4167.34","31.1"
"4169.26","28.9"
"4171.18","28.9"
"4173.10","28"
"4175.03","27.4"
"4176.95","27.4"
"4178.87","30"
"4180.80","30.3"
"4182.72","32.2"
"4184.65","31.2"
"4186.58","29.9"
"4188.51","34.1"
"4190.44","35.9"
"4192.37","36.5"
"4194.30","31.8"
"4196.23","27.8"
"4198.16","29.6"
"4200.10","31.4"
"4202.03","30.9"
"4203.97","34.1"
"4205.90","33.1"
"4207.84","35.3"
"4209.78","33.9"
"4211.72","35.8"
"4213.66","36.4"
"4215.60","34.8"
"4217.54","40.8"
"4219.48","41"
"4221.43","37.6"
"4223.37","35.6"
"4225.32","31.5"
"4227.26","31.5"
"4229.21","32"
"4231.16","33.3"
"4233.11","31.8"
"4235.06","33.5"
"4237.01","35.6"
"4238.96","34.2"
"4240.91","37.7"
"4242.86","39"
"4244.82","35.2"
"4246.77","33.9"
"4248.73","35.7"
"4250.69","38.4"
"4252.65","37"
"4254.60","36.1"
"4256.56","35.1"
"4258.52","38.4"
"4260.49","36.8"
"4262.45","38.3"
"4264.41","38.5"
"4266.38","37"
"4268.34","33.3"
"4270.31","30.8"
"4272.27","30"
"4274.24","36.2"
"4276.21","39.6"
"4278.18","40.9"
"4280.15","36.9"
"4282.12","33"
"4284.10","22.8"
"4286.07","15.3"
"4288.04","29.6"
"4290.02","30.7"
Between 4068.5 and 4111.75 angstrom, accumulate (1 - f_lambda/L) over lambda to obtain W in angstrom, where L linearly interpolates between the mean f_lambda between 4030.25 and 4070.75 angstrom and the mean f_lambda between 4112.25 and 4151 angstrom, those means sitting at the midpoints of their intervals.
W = 1.4 angstrom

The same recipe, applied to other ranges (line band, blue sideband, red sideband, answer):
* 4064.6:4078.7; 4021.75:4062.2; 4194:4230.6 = 1.2 angstrom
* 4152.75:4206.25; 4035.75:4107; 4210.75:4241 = 4.6 angstrom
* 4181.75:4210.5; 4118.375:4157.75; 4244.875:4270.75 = 1.6 angstrom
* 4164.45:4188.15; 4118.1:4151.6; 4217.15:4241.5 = 2.8 angstrom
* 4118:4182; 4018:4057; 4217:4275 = 5.0 angstrom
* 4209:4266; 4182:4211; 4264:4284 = -3.4 angstrom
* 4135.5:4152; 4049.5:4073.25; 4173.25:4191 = -1.3 angstrom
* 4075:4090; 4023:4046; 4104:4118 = -0.9 angstrom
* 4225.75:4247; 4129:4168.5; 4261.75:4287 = -0.7 angstrom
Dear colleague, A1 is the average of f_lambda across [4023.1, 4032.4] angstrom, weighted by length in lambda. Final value 31.8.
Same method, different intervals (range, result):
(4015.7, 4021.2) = 37.6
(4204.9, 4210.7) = 34.1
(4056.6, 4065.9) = 29.9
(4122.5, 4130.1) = 32.9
